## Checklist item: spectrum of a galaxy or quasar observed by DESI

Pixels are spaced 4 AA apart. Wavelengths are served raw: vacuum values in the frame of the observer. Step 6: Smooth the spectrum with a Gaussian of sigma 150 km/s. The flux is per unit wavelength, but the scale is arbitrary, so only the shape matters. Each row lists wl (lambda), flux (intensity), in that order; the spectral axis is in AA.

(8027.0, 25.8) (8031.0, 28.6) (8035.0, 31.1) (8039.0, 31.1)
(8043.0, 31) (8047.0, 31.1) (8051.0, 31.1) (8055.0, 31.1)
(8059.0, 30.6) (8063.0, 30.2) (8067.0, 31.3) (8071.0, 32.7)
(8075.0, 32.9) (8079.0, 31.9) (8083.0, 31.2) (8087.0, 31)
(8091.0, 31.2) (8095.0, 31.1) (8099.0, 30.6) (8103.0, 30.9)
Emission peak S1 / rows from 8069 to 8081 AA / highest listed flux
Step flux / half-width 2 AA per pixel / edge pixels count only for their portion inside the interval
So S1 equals 32.9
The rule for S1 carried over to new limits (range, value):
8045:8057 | 31.1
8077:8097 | 31.9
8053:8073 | 32.7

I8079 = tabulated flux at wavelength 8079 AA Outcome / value 31.9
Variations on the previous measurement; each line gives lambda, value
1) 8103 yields 30.9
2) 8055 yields 31.1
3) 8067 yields 31.3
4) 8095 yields 31.1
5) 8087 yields 31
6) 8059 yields 30.6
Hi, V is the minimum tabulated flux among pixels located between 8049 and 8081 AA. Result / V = 30.2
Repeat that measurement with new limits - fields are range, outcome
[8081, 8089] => 31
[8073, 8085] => 31.2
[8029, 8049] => 28.6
